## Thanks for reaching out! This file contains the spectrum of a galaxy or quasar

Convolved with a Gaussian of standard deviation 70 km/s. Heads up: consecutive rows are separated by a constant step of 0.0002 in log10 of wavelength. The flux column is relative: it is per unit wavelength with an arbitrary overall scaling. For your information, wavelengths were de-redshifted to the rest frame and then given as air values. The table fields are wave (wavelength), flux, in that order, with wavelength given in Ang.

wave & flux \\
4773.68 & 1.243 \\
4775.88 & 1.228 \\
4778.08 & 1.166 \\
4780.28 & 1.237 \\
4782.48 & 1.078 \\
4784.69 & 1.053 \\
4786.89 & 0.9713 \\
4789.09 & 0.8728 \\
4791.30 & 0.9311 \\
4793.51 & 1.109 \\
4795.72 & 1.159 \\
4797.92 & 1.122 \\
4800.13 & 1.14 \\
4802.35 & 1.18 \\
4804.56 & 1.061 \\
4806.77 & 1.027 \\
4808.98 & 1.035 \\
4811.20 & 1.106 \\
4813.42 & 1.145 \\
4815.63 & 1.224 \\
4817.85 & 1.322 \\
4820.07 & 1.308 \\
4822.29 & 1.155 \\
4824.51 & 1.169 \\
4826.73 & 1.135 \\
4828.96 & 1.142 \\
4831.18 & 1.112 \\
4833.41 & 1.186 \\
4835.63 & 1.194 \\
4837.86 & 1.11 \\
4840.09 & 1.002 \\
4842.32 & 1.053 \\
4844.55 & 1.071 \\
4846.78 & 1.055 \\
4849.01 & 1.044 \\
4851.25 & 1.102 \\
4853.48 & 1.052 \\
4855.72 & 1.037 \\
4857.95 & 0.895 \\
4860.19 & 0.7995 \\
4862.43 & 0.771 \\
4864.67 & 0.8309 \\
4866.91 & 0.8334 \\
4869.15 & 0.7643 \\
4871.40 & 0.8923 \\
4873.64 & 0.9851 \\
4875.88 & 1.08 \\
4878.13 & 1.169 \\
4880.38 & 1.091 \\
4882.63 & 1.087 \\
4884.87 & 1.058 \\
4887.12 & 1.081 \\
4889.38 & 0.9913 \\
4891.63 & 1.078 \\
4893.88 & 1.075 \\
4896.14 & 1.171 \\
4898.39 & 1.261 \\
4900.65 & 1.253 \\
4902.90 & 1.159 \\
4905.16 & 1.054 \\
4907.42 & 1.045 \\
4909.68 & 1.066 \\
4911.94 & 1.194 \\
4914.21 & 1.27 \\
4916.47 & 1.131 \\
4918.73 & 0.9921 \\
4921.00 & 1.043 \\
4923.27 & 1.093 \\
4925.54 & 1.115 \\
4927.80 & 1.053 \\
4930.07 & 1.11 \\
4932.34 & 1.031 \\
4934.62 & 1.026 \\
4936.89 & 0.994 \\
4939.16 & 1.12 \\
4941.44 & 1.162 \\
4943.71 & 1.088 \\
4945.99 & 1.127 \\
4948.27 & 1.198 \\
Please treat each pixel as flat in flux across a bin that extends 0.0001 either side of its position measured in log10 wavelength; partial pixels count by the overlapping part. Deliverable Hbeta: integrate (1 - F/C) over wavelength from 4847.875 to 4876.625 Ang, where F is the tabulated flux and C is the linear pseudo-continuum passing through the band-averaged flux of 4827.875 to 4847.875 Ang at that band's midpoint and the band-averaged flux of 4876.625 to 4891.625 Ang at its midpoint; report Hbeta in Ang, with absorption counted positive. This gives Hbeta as 4.29 Ang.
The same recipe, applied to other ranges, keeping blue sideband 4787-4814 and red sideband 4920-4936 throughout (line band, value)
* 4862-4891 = 2.4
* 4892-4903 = -1.2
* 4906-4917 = -0.8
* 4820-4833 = -1.1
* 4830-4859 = -0.1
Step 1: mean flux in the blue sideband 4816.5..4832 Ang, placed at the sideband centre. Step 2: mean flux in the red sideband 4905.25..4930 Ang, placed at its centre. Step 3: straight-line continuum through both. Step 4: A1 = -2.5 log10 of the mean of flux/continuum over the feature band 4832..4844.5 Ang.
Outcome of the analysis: 0.07 mag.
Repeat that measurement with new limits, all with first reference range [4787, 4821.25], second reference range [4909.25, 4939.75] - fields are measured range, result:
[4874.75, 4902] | -0.021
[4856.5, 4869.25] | 0.312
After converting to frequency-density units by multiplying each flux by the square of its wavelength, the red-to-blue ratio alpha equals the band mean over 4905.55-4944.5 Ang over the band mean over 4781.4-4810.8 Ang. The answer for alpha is 1.09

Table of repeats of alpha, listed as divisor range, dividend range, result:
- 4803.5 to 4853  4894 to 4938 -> 1.02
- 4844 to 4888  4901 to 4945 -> 1.14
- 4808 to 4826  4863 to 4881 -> 0.82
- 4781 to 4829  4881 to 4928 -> 1.04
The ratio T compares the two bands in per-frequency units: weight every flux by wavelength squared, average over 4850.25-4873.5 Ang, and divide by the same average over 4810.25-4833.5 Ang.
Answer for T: 0.8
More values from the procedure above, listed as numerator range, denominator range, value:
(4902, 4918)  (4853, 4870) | 1.33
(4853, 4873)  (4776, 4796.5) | 0.84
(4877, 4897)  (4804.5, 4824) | 0.97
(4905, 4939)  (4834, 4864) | 1.10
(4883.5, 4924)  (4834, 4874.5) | 1.17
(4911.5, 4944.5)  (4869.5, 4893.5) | 1.07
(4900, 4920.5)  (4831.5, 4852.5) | 1.06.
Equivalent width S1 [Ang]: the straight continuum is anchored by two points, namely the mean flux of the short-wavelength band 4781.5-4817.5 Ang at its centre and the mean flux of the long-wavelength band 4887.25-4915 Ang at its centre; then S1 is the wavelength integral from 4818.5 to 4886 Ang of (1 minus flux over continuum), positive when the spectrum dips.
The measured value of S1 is 4.0 Ang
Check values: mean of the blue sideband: 1.08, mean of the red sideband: 1.13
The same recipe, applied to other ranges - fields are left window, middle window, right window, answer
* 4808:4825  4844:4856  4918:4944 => 0.9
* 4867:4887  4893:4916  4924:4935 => -2.5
